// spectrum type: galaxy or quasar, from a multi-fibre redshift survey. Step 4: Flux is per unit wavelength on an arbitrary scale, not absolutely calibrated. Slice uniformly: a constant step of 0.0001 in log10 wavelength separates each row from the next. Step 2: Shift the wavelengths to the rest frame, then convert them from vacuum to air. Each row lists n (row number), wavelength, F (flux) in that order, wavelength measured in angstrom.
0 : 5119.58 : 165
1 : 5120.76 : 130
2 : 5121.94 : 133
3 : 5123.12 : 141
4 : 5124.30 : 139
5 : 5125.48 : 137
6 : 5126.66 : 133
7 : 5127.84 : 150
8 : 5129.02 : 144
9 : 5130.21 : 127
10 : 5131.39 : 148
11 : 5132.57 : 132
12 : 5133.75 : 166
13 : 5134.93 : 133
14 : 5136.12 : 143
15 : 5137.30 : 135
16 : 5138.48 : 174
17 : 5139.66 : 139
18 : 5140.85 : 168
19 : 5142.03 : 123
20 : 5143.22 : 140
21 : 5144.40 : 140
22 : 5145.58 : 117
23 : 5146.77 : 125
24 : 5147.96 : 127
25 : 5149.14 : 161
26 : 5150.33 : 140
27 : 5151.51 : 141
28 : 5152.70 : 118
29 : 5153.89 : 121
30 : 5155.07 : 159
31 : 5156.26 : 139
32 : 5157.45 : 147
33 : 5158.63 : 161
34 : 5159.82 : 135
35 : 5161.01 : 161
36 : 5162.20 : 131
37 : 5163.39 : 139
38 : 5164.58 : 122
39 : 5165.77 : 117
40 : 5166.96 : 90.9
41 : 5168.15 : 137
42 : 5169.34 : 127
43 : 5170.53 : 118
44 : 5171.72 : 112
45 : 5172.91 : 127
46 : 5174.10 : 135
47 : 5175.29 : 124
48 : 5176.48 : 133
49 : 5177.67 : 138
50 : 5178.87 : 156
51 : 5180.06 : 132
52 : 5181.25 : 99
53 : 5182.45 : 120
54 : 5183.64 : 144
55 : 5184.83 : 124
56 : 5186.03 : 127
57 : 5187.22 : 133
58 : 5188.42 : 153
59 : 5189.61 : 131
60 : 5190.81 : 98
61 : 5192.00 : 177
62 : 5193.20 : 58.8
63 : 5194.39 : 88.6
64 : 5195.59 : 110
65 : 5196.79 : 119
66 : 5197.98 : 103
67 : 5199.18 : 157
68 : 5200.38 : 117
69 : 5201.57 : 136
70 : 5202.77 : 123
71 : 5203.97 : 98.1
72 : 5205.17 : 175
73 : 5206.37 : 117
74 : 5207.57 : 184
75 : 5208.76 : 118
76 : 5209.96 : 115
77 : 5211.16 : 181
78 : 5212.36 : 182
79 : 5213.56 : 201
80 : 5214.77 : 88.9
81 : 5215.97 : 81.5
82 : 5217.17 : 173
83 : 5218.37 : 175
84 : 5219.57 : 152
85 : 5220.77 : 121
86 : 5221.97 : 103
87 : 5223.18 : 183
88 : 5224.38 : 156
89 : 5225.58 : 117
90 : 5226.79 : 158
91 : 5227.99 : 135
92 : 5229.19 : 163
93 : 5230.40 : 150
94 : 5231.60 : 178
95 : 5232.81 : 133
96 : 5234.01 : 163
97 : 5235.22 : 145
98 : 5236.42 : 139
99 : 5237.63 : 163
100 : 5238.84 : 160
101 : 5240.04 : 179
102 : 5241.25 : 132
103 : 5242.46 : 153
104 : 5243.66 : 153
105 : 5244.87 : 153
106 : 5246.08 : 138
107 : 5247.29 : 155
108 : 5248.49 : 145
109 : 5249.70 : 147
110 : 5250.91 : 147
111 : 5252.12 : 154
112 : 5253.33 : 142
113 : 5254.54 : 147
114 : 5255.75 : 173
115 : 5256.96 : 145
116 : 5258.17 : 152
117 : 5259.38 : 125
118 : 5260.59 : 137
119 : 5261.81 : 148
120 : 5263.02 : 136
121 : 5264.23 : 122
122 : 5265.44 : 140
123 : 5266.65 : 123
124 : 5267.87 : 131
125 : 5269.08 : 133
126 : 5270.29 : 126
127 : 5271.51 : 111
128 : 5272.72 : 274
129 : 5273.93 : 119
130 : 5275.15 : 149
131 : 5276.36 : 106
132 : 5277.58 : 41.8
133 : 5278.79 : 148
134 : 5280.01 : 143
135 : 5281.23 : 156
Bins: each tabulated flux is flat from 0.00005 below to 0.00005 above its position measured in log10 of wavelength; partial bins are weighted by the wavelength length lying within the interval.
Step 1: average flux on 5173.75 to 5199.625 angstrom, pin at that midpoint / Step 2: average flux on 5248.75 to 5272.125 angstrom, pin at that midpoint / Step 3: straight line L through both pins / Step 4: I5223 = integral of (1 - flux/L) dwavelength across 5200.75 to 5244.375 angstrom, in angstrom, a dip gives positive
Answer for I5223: -4.86 angstrom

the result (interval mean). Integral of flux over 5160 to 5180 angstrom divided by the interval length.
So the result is 129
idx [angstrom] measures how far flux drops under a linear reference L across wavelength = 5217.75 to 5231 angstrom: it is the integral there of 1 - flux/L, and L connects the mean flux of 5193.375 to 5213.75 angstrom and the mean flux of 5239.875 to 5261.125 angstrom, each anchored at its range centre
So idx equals -0.6 angstrom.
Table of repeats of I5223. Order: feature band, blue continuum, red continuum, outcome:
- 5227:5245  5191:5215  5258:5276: -2.2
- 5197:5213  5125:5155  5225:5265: 0.7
